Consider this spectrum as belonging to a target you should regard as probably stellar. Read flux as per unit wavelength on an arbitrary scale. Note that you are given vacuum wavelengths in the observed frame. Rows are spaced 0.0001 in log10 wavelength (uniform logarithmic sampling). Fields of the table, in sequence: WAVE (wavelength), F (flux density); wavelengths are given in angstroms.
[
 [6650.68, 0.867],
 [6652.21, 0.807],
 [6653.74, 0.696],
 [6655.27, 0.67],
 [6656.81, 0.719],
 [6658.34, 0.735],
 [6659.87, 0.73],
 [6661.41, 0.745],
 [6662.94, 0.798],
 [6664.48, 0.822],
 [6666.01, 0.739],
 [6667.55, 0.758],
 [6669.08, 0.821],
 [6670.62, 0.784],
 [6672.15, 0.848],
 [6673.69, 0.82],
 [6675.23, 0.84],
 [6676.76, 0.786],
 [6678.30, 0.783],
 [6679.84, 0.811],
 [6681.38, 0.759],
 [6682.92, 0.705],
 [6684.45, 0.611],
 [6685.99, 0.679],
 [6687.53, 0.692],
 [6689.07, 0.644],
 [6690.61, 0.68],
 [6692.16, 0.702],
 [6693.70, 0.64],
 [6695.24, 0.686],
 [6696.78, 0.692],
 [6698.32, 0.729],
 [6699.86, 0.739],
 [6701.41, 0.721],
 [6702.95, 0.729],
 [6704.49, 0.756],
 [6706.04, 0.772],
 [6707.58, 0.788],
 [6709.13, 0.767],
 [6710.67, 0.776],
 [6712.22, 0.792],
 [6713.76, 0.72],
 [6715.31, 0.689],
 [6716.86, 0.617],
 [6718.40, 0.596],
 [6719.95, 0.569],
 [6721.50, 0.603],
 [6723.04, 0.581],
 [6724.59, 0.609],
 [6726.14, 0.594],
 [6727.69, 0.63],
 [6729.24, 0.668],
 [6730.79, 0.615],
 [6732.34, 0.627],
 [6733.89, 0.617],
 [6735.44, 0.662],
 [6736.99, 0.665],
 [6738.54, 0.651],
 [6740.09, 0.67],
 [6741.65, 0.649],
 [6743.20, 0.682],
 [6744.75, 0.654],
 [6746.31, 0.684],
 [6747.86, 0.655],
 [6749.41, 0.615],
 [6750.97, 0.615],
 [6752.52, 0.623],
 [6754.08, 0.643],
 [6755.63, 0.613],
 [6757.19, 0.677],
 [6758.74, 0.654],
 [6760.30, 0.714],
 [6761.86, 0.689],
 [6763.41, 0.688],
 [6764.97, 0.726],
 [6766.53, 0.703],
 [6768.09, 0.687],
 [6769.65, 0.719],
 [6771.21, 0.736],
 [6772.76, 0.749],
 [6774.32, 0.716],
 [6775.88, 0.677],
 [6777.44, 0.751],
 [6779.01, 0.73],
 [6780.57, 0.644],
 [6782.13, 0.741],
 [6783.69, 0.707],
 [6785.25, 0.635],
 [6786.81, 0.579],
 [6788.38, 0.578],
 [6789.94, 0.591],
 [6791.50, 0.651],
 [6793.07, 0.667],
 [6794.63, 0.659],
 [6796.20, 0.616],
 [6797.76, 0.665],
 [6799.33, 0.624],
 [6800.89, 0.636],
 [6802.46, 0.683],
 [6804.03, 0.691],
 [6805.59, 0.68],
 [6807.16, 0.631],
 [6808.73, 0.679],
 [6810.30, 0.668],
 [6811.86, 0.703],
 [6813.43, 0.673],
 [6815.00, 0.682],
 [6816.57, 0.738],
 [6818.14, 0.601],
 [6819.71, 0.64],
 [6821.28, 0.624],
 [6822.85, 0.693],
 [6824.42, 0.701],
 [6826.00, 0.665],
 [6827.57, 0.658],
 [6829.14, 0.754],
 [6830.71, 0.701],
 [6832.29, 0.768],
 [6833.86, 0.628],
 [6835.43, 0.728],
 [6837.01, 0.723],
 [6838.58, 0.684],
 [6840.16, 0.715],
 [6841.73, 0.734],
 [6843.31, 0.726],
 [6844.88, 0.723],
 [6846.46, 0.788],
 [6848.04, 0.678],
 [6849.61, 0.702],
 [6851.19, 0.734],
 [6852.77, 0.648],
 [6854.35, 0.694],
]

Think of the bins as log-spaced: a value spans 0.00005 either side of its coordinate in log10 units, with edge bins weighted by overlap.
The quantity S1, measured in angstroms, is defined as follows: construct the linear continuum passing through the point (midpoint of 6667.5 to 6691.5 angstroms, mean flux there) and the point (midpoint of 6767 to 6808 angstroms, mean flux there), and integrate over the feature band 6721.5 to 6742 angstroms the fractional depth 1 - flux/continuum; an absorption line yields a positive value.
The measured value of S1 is 2.3 angstroms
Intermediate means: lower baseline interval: 0.751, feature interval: 0.632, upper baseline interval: 0.671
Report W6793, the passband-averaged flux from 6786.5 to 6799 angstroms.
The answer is 0.627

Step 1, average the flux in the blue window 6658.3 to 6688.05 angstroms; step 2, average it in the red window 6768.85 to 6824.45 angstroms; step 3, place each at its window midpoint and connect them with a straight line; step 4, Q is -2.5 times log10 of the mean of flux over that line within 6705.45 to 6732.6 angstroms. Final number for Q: 0.10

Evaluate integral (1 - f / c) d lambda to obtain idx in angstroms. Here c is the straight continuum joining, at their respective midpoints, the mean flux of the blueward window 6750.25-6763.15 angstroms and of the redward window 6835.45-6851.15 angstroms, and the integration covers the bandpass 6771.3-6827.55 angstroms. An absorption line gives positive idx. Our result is 1.5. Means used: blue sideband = 0.655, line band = 0.668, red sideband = 0.72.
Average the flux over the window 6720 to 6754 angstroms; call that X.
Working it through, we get 0.635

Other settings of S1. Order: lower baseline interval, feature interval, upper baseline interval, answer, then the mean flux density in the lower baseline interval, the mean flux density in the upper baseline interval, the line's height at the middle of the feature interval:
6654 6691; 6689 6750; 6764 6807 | 3.79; 0.749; 0.675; 0.718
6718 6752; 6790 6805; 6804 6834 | 0.36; 0.633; 0.68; 0.668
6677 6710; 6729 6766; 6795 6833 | 2.23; 0.72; 0.673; 0.699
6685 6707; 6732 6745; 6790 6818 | 0.65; 0.704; 0.664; 0.688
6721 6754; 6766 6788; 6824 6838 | -1.04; 0.637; 0.703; 0.665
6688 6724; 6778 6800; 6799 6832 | 0.95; 0.695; 0.675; 0.68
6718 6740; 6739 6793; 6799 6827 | -2.46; 0.623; 0.668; 0.643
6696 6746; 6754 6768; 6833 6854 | 0.12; 0.676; 0.708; 0.687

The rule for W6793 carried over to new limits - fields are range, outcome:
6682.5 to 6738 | 0.676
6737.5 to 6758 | 0.649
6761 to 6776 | 0.711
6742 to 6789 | 0.676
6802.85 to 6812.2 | 0.675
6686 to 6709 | 0.712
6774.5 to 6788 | 0.681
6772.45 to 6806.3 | 0.666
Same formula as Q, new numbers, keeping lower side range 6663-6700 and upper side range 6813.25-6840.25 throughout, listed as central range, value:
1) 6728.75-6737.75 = 0.13 mag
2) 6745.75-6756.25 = 0.13 mag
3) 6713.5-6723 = 0.17 mag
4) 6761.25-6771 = 0.01 mag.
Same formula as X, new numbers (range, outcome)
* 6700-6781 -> 0.677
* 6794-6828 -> 0.664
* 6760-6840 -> 0.68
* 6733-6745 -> 0.656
